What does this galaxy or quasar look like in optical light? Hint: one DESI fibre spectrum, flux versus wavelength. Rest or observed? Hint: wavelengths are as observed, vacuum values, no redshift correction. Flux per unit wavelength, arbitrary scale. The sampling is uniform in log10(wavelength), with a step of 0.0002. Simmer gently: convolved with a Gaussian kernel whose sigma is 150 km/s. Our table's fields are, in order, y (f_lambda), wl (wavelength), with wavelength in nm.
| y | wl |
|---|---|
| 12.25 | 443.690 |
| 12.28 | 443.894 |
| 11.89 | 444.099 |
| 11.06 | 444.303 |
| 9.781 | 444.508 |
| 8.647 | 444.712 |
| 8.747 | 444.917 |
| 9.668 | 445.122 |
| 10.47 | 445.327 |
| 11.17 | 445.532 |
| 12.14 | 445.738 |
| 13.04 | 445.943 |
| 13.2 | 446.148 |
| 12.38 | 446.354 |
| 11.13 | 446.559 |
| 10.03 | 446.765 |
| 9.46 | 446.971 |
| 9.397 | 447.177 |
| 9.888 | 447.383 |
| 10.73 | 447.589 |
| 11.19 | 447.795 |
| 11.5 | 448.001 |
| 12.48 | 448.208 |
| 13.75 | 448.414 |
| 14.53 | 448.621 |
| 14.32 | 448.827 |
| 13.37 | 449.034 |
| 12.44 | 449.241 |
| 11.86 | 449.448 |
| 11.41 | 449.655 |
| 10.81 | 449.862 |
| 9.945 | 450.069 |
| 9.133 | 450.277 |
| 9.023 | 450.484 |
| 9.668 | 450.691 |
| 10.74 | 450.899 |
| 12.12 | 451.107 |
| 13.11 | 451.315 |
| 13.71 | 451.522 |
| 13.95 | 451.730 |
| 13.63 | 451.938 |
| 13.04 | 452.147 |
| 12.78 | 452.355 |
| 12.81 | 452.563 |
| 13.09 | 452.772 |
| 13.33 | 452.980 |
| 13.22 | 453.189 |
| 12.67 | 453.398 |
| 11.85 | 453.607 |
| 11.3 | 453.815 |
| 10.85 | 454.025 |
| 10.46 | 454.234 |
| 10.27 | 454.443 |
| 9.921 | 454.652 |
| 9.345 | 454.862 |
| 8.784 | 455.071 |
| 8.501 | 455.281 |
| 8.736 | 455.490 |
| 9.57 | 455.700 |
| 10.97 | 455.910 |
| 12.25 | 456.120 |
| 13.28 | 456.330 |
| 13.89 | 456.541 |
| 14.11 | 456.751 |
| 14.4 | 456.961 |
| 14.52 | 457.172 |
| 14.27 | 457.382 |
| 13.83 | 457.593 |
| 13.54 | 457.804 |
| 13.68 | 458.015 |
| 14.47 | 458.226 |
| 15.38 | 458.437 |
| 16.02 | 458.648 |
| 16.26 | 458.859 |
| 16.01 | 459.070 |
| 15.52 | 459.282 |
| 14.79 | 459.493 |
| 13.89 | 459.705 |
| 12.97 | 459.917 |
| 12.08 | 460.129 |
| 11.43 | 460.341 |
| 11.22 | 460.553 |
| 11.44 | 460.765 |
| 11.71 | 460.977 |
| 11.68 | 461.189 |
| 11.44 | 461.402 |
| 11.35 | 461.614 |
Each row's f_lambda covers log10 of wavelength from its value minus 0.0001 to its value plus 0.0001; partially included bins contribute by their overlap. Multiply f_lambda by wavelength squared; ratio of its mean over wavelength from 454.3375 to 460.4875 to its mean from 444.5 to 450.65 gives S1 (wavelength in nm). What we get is 1.20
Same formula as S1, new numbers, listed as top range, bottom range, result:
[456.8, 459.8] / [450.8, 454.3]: 1.21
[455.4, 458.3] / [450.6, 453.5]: 1.04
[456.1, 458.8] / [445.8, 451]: 1.30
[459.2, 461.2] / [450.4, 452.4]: 1.08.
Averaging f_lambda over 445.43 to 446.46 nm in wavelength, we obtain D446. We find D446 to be 12.4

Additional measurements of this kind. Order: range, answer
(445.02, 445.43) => 10.1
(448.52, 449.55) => 13.3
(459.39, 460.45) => 13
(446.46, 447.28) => 9.99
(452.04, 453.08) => 13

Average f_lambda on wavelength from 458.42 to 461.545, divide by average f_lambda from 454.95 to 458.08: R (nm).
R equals 1.1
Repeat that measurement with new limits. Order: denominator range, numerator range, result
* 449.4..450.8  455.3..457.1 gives 1.18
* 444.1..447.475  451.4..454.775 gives 1.15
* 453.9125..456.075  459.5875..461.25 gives 1.23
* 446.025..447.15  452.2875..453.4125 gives 1.17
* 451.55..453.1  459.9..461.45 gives 0.88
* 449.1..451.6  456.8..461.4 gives 1.23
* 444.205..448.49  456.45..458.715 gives 1.31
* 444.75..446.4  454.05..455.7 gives 0.85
